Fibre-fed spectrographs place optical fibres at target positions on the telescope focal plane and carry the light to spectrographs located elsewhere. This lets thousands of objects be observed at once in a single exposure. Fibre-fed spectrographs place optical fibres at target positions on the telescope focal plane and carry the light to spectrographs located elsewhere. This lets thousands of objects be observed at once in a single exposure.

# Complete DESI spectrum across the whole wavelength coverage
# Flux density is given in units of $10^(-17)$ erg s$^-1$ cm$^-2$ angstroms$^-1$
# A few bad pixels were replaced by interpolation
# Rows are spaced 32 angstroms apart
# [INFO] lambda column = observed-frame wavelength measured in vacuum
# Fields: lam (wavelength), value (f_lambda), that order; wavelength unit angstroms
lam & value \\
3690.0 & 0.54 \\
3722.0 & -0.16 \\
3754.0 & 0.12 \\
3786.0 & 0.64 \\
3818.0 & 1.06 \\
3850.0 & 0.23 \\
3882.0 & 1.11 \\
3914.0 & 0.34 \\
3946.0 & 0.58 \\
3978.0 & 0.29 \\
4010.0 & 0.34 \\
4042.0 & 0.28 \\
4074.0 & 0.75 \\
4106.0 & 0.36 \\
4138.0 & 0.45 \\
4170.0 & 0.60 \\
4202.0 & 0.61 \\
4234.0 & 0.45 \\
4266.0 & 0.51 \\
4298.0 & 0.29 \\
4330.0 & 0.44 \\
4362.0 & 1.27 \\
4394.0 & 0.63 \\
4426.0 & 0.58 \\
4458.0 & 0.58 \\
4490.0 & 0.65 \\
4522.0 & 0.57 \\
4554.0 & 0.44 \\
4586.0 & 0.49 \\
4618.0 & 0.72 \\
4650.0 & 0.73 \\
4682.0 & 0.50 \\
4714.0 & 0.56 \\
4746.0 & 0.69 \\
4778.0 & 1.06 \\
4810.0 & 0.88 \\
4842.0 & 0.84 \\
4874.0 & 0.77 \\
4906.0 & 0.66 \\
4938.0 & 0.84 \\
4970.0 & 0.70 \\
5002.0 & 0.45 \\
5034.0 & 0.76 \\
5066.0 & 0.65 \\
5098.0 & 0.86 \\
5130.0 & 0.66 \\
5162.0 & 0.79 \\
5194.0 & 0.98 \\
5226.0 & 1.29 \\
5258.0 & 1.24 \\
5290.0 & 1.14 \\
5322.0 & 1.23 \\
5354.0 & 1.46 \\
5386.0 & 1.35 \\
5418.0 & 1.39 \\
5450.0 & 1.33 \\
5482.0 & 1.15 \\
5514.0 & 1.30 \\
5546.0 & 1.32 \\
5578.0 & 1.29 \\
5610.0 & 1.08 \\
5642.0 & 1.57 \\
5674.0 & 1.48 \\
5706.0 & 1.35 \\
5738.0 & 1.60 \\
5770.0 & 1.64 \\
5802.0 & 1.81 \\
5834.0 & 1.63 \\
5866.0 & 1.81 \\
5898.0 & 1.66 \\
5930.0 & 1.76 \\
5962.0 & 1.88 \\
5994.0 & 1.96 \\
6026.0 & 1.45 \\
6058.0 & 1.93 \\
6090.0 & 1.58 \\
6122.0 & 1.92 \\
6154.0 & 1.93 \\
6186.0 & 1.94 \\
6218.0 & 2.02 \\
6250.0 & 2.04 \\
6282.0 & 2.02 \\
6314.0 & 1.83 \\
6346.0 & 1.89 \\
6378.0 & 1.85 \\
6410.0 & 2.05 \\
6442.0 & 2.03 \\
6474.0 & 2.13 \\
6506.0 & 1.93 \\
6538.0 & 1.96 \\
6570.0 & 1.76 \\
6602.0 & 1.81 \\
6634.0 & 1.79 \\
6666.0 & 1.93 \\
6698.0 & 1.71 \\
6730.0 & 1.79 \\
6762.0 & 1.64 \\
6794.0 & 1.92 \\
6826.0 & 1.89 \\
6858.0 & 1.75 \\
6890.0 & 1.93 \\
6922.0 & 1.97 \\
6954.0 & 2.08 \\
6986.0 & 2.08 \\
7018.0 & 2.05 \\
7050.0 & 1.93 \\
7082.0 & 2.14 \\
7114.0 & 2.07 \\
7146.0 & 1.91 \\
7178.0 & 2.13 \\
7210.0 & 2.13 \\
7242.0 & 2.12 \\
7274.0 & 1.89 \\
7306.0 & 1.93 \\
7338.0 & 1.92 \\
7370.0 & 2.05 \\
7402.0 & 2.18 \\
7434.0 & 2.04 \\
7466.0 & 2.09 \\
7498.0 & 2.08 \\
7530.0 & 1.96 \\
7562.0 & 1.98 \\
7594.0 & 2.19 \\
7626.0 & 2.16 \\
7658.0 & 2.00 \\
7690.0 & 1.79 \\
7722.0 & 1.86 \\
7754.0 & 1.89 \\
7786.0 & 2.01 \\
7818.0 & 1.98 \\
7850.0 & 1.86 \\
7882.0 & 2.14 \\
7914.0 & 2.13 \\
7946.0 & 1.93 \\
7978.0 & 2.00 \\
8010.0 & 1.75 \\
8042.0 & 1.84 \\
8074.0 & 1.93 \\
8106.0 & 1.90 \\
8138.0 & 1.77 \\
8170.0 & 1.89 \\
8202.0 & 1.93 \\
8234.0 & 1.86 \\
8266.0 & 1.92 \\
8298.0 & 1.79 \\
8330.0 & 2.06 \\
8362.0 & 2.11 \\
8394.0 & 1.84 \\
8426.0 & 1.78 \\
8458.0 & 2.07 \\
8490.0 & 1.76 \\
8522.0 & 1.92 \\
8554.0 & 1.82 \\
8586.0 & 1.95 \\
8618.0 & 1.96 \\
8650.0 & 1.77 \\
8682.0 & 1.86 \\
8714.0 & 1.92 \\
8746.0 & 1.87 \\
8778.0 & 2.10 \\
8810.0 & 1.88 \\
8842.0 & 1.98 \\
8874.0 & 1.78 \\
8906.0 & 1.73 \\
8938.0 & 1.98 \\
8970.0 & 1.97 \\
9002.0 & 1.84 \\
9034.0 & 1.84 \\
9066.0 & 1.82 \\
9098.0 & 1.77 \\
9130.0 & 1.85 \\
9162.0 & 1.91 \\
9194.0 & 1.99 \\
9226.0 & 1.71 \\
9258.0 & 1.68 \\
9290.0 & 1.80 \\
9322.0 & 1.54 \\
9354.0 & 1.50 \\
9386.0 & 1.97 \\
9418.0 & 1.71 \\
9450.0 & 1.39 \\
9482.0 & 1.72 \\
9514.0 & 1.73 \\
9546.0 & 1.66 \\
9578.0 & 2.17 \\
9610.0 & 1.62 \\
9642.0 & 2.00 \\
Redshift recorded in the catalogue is 0.30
